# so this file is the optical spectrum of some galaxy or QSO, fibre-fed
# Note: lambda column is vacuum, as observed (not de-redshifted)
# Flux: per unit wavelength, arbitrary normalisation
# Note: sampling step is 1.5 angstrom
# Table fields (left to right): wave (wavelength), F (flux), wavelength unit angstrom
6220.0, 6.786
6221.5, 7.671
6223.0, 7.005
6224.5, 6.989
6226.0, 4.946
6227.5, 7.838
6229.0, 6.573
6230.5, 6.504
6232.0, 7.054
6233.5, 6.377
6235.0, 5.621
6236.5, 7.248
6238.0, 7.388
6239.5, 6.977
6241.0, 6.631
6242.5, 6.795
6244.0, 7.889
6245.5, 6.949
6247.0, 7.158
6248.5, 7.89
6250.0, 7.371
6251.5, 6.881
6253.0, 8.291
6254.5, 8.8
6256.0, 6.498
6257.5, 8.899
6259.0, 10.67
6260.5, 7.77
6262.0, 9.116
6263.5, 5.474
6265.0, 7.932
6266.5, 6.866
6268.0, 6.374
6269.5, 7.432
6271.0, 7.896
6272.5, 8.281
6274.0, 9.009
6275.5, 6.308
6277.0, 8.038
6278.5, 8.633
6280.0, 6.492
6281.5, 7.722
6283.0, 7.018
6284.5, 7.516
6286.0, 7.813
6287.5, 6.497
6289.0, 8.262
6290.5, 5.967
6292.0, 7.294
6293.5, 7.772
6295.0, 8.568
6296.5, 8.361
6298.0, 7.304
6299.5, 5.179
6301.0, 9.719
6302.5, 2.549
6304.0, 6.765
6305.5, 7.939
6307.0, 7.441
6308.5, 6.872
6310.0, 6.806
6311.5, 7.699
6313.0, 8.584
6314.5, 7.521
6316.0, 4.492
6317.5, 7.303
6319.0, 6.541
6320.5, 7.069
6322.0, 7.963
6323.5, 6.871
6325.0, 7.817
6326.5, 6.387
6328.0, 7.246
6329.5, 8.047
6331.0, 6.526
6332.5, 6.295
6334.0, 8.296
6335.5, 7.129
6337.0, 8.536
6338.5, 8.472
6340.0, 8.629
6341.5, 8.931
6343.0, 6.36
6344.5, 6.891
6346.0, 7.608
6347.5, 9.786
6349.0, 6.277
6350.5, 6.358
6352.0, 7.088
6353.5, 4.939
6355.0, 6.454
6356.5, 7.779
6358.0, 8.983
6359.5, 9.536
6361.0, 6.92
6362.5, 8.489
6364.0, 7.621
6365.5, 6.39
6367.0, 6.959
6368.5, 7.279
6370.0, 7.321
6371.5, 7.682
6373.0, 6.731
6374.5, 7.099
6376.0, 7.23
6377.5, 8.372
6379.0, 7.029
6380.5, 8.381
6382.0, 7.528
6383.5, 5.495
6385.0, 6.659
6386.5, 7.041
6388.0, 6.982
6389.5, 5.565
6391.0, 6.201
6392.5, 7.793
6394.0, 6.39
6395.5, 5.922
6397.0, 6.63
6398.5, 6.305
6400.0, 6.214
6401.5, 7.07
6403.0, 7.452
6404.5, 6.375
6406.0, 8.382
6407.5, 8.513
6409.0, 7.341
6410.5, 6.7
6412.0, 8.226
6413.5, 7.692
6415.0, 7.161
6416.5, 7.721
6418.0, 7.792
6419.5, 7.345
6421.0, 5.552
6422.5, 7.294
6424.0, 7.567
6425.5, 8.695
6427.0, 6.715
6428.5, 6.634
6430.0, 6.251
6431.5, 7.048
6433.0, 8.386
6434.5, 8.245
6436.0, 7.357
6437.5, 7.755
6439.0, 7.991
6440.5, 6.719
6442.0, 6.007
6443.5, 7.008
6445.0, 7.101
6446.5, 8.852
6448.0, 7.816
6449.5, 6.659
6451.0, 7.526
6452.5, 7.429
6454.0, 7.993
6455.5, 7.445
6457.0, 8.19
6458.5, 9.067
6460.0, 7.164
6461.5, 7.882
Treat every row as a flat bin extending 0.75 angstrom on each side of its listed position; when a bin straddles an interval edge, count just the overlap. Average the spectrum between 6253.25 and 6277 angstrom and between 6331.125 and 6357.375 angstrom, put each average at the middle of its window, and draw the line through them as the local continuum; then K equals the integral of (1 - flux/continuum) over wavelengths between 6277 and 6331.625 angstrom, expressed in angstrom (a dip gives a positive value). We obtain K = 3.0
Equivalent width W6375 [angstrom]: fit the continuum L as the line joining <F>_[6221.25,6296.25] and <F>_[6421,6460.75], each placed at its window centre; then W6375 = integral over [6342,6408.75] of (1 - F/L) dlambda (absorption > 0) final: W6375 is 2.6 angstrom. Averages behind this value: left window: 7.38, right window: 7.46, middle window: 7.15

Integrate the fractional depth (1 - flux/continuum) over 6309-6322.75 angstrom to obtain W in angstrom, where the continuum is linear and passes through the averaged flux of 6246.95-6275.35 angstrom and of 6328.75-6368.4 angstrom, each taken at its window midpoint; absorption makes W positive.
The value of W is 0.9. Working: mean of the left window 7.81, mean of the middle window 7.1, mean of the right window 7.51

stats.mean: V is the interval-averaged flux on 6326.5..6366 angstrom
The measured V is 7.51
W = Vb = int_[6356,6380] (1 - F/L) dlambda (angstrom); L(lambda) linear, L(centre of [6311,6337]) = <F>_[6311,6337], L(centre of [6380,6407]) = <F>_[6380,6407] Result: -2.2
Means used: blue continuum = 7.2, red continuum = 6.8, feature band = 7.6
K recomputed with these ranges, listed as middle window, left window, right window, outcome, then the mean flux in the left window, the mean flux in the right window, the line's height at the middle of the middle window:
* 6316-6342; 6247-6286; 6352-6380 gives 0.25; 7.72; 7.38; 7.51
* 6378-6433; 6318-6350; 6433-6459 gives 3.61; 7.5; 7.61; 7.57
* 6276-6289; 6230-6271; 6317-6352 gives -0.15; 7.38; 7.44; 7.4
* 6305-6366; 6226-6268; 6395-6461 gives -0.41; 7.33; 7.36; 7.34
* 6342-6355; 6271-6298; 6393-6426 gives 0.83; 7.62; 7.19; 7.4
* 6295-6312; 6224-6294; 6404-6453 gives 0.78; 7.36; 7.39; 7.37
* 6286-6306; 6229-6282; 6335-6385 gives 0.92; 7.45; 7.45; 7.45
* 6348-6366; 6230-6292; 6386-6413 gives -0.47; 7.42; 6.96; 7.1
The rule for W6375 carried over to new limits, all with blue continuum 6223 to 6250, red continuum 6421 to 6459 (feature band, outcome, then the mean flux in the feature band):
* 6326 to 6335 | 0.0 angstrom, 7.15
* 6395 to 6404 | 0.9 angstrom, 6.61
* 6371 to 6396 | 1.2 angstrom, 6.95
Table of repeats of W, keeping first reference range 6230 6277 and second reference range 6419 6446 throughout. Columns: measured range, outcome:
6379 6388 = 0.32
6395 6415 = 0.26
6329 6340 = -0.50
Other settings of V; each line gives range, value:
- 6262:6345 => 7.32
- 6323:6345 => 7.51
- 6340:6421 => 7.22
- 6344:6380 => 7.38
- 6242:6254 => 7.44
